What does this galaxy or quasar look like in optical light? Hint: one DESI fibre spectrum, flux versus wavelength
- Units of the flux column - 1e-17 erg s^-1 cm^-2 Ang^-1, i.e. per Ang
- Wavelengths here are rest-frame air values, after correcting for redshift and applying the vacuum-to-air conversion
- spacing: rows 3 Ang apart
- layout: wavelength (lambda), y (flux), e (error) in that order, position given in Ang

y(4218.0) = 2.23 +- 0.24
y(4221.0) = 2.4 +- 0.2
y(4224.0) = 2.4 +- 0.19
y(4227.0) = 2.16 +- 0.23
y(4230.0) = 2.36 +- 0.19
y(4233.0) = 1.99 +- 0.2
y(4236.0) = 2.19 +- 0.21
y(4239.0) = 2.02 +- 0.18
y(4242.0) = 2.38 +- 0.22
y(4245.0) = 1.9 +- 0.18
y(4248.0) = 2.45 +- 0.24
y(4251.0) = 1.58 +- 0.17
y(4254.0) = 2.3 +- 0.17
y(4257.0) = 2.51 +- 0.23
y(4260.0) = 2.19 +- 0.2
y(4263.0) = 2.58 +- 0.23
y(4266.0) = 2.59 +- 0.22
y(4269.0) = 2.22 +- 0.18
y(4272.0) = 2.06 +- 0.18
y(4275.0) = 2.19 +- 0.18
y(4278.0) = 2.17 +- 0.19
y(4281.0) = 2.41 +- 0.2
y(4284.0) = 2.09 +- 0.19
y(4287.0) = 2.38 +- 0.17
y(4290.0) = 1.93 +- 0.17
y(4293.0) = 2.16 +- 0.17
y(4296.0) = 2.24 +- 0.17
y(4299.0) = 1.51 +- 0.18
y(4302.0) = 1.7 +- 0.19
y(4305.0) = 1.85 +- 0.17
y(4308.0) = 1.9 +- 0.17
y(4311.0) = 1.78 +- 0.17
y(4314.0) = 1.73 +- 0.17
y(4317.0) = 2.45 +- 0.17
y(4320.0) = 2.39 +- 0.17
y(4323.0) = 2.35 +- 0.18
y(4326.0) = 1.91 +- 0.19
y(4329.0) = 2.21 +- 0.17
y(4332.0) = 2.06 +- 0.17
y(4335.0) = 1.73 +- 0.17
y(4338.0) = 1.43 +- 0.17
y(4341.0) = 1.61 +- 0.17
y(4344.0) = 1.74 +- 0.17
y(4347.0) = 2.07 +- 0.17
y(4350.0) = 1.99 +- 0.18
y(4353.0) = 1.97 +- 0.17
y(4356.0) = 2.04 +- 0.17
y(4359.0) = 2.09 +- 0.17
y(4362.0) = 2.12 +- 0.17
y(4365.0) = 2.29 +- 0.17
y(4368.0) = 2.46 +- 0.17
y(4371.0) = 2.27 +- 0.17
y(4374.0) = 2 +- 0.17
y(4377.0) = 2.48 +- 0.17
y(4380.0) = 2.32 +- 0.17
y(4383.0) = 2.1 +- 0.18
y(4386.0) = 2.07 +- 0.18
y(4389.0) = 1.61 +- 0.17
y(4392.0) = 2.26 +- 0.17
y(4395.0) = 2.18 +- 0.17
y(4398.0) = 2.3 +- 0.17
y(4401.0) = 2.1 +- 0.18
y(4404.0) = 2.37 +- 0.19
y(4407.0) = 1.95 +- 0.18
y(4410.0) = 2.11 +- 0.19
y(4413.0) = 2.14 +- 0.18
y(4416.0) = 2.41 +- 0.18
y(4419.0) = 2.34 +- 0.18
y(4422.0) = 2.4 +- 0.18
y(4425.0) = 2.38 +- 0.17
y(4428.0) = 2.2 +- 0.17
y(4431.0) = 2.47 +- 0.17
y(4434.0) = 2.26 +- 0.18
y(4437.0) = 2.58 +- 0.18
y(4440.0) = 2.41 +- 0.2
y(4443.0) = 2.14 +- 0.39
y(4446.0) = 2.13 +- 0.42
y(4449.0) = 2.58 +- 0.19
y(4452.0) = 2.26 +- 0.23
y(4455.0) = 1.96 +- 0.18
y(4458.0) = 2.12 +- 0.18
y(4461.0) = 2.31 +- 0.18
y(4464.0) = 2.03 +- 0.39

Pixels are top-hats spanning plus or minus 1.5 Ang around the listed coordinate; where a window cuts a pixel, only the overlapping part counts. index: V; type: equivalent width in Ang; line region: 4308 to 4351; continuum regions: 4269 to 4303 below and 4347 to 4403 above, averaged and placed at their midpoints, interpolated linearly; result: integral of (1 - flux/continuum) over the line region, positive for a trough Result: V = 3.2 Ang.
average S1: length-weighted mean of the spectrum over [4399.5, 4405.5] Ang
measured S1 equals 2.23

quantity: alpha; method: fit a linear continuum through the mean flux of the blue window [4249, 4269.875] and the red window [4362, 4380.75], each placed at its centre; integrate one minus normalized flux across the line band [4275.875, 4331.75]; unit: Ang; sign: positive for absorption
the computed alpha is 5.4 Ang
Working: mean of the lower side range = 2.29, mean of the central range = 2.07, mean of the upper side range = 2.29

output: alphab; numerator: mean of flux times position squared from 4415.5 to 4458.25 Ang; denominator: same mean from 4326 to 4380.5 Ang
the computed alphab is 1.18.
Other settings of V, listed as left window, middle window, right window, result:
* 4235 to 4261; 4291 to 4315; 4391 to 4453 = 3.7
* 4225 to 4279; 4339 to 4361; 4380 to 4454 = 3.0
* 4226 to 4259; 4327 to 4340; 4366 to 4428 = 2.0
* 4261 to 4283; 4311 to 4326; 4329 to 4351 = -1.3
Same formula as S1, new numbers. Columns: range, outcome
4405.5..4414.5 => 2.07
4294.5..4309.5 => 1.84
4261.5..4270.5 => 2.46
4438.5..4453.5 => 2.3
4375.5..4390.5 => 2.12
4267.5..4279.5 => 2.16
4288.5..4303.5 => 1.91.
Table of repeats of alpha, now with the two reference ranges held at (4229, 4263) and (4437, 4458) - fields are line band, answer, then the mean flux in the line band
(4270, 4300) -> 1.01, 2.13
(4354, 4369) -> 0.31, 2.18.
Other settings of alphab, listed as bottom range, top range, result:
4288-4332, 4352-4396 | 1.10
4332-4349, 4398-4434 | 1.33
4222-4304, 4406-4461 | 1.13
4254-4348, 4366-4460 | 1.14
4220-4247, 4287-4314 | 0.89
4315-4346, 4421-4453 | 1.24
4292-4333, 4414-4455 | 1.22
